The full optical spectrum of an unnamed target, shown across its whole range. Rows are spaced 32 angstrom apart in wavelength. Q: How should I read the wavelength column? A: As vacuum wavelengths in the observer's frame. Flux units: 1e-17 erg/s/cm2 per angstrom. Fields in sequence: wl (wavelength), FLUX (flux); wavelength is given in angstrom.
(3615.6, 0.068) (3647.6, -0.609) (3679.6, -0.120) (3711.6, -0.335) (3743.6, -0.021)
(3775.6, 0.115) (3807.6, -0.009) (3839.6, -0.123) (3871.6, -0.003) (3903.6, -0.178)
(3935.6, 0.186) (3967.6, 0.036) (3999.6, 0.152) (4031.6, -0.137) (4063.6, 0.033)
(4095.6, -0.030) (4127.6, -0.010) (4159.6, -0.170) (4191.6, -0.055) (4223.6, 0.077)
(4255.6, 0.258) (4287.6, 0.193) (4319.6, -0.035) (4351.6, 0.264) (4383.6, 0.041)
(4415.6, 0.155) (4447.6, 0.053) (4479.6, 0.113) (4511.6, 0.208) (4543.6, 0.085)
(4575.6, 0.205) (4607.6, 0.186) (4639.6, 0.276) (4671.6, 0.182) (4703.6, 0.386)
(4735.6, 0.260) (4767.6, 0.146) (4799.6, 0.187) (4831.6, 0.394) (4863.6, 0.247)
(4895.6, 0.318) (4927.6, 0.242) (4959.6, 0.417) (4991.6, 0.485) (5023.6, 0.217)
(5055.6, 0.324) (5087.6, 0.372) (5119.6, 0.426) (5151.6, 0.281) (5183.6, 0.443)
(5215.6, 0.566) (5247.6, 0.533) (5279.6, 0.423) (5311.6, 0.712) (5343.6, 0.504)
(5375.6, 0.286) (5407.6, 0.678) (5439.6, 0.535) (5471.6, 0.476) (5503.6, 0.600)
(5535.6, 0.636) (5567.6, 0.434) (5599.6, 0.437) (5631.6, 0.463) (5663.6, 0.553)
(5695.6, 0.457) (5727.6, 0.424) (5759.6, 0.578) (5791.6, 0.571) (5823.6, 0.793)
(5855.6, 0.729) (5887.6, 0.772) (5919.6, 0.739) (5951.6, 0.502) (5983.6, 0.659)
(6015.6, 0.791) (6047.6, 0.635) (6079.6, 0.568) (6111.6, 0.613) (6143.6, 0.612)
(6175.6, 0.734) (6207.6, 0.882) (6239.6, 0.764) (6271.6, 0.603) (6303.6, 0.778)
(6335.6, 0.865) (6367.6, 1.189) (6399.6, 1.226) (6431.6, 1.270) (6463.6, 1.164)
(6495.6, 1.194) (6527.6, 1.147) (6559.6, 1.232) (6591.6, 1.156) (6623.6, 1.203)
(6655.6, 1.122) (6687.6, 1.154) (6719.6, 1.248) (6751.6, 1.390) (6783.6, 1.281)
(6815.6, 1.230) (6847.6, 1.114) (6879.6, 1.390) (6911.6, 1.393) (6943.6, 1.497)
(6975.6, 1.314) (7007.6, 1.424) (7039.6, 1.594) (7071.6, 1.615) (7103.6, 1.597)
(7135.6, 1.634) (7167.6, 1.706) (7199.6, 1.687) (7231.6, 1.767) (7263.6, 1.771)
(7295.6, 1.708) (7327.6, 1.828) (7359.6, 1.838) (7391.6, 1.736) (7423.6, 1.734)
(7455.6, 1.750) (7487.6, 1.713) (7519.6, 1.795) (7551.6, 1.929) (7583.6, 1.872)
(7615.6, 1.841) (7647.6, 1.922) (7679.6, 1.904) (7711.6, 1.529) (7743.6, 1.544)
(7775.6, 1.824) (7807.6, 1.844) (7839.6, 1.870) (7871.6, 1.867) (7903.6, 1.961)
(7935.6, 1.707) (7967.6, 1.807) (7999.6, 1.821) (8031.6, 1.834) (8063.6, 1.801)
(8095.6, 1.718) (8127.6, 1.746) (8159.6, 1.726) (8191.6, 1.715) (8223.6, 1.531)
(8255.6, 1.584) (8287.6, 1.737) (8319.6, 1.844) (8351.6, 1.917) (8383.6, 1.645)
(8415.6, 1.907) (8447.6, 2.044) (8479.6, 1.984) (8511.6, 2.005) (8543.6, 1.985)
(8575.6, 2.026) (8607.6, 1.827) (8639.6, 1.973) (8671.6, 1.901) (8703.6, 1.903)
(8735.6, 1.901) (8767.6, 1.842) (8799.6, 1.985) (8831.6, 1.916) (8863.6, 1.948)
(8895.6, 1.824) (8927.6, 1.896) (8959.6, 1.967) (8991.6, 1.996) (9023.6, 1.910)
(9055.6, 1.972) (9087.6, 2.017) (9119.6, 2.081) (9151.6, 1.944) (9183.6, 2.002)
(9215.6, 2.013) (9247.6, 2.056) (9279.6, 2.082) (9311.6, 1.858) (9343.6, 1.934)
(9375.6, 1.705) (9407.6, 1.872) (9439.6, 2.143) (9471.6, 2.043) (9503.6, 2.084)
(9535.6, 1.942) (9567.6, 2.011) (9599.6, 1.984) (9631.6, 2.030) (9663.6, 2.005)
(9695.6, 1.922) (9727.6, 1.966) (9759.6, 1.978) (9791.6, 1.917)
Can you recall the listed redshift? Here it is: 0.59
